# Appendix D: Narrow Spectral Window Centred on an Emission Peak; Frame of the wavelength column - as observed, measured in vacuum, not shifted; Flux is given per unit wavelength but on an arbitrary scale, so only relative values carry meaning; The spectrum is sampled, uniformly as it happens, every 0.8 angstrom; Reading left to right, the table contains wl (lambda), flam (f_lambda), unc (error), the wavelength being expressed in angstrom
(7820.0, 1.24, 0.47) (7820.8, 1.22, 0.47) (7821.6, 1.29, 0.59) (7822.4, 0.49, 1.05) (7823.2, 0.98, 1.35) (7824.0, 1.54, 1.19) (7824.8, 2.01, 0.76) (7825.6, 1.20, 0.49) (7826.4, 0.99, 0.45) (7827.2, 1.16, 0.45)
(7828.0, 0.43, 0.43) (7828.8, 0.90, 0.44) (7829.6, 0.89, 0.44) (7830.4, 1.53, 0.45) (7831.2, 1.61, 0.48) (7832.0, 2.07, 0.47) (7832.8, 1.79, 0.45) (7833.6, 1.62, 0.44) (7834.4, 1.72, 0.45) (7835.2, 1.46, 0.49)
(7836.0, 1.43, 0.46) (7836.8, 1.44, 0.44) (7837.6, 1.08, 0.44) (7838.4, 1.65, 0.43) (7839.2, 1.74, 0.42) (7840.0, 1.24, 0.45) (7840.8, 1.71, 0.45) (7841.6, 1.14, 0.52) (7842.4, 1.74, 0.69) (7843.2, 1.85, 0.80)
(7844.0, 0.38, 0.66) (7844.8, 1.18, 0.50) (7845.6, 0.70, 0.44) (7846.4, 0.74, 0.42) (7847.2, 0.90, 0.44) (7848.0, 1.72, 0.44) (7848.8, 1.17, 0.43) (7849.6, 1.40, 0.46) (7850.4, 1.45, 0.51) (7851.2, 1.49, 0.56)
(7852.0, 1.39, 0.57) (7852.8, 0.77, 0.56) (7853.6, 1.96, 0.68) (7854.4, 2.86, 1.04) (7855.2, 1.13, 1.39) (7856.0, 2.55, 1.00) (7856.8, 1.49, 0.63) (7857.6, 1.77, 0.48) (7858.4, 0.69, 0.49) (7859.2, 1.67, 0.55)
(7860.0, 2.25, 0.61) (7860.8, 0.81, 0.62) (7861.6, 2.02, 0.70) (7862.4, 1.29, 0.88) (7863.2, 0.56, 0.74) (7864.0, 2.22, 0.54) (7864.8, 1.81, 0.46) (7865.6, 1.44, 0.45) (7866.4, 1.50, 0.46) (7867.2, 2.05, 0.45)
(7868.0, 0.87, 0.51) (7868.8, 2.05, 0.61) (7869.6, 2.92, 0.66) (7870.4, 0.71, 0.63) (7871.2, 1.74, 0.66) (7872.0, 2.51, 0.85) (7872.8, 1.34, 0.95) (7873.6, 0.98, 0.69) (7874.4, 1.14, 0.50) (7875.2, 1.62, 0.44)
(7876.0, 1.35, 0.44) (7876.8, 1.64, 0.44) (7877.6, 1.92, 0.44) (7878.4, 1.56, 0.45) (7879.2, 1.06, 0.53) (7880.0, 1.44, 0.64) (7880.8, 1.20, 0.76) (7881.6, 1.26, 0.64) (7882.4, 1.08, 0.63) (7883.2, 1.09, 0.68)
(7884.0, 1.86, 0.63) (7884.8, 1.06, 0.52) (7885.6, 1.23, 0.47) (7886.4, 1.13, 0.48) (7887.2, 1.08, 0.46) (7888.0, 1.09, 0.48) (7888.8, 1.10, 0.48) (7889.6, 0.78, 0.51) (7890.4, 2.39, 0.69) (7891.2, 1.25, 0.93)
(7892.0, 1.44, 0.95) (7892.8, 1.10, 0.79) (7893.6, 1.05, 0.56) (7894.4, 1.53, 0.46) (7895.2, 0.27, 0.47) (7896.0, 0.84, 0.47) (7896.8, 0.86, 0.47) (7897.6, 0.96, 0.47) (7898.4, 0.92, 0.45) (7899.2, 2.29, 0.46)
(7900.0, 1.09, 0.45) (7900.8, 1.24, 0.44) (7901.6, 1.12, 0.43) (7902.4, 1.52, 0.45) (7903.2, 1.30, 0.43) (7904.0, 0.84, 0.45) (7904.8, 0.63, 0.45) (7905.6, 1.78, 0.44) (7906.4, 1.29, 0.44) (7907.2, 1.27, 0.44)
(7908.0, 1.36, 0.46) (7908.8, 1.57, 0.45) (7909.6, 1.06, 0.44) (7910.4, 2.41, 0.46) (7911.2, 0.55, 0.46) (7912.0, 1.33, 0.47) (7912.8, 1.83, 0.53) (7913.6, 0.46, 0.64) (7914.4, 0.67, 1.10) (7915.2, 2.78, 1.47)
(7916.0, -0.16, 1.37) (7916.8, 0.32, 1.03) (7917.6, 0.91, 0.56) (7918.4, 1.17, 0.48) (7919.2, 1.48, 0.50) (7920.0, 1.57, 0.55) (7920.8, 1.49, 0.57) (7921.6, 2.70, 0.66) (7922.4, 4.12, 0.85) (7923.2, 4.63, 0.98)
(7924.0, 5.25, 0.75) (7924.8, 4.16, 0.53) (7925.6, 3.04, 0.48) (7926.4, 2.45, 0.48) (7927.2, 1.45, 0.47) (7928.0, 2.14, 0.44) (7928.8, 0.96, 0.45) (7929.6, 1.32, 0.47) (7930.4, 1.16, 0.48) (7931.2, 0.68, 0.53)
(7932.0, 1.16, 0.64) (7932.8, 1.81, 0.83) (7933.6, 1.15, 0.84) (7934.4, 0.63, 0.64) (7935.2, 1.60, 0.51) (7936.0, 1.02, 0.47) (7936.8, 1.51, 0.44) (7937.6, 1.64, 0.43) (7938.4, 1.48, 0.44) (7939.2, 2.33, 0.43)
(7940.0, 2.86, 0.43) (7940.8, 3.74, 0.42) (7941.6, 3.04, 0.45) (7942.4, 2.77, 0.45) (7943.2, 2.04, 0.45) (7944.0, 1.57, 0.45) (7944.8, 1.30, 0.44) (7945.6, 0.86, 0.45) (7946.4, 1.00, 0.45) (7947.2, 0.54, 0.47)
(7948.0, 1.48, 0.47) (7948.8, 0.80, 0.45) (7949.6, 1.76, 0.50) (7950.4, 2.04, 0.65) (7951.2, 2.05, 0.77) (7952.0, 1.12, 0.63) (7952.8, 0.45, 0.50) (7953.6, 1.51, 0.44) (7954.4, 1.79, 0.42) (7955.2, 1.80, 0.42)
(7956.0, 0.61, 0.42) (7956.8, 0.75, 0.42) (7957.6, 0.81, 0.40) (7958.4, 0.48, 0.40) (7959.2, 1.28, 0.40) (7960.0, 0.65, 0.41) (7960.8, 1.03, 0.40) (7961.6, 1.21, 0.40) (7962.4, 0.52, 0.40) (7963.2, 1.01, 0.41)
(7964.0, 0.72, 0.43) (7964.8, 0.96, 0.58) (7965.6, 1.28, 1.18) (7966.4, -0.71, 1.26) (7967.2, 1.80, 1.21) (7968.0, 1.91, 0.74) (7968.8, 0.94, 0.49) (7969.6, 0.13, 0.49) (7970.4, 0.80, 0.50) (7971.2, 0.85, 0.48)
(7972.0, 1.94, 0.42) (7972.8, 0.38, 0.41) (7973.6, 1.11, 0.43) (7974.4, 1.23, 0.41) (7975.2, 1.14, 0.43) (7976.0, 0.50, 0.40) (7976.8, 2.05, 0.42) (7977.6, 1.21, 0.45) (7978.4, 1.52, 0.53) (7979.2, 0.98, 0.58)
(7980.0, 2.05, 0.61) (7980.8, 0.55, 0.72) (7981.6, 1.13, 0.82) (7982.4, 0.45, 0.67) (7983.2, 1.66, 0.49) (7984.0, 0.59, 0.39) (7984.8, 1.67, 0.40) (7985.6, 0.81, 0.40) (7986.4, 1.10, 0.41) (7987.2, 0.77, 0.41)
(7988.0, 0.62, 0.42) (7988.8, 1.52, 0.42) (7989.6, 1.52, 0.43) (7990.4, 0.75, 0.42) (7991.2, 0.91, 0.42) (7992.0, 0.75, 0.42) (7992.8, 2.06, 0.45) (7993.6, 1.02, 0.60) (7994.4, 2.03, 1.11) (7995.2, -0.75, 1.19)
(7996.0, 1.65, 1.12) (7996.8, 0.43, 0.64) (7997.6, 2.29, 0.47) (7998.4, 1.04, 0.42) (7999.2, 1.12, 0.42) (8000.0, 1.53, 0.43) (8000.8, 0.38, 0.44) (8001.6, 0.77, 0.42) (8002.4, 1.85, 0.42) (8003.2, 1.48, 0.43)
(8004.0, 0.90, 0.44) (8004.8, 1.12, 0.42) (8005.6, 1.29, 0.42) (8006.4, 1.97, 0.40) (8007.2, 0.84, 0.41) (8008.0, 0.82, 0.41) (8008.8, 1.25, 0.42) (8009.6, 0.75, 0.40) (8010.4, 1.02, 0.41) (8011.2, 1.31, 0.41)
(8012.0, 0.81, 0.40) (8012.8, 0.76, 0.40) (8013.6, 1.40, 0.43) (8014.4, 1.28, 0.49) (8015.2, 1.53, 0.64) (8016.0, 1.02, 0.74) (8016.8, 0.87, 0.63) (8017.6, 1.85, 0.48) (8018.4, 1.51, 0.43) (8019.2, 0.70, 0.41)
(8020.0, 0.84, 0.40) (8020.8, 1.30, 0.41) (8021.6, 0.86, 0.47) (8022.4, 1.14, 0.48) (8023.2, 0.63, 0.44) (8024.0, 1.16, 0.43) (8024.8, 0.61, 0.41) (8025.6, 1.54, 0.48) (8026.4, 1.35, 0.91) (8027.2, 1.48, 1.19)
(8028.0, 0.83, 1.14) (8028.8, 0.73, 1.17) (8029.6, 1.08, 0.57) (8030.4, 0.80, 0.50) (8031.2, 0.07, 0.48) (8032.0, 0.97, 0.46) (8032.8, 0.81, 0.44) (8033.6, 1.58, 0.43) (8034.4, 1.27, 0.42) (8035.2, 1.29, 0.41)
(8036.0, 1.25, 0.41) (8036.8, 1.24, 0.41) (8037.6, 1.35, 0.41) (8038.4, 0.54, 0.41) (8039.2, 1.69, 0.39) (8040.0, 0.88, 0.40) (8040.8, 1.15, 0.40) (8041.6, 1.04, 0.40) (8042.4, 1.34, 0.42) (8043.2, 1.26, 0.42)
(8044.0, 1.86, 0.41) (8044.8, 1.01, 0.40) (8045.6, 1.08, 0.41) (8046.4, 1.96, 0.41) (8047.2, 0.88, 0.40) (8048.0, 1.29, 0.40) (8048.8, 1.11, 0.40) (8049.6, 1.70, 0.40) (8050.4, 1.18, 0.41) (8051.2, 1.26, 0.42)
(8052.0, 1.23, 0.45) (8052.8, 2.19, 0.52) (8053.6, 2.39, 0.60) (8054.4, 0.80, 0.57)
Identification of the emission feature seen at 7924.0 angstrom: [S II]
